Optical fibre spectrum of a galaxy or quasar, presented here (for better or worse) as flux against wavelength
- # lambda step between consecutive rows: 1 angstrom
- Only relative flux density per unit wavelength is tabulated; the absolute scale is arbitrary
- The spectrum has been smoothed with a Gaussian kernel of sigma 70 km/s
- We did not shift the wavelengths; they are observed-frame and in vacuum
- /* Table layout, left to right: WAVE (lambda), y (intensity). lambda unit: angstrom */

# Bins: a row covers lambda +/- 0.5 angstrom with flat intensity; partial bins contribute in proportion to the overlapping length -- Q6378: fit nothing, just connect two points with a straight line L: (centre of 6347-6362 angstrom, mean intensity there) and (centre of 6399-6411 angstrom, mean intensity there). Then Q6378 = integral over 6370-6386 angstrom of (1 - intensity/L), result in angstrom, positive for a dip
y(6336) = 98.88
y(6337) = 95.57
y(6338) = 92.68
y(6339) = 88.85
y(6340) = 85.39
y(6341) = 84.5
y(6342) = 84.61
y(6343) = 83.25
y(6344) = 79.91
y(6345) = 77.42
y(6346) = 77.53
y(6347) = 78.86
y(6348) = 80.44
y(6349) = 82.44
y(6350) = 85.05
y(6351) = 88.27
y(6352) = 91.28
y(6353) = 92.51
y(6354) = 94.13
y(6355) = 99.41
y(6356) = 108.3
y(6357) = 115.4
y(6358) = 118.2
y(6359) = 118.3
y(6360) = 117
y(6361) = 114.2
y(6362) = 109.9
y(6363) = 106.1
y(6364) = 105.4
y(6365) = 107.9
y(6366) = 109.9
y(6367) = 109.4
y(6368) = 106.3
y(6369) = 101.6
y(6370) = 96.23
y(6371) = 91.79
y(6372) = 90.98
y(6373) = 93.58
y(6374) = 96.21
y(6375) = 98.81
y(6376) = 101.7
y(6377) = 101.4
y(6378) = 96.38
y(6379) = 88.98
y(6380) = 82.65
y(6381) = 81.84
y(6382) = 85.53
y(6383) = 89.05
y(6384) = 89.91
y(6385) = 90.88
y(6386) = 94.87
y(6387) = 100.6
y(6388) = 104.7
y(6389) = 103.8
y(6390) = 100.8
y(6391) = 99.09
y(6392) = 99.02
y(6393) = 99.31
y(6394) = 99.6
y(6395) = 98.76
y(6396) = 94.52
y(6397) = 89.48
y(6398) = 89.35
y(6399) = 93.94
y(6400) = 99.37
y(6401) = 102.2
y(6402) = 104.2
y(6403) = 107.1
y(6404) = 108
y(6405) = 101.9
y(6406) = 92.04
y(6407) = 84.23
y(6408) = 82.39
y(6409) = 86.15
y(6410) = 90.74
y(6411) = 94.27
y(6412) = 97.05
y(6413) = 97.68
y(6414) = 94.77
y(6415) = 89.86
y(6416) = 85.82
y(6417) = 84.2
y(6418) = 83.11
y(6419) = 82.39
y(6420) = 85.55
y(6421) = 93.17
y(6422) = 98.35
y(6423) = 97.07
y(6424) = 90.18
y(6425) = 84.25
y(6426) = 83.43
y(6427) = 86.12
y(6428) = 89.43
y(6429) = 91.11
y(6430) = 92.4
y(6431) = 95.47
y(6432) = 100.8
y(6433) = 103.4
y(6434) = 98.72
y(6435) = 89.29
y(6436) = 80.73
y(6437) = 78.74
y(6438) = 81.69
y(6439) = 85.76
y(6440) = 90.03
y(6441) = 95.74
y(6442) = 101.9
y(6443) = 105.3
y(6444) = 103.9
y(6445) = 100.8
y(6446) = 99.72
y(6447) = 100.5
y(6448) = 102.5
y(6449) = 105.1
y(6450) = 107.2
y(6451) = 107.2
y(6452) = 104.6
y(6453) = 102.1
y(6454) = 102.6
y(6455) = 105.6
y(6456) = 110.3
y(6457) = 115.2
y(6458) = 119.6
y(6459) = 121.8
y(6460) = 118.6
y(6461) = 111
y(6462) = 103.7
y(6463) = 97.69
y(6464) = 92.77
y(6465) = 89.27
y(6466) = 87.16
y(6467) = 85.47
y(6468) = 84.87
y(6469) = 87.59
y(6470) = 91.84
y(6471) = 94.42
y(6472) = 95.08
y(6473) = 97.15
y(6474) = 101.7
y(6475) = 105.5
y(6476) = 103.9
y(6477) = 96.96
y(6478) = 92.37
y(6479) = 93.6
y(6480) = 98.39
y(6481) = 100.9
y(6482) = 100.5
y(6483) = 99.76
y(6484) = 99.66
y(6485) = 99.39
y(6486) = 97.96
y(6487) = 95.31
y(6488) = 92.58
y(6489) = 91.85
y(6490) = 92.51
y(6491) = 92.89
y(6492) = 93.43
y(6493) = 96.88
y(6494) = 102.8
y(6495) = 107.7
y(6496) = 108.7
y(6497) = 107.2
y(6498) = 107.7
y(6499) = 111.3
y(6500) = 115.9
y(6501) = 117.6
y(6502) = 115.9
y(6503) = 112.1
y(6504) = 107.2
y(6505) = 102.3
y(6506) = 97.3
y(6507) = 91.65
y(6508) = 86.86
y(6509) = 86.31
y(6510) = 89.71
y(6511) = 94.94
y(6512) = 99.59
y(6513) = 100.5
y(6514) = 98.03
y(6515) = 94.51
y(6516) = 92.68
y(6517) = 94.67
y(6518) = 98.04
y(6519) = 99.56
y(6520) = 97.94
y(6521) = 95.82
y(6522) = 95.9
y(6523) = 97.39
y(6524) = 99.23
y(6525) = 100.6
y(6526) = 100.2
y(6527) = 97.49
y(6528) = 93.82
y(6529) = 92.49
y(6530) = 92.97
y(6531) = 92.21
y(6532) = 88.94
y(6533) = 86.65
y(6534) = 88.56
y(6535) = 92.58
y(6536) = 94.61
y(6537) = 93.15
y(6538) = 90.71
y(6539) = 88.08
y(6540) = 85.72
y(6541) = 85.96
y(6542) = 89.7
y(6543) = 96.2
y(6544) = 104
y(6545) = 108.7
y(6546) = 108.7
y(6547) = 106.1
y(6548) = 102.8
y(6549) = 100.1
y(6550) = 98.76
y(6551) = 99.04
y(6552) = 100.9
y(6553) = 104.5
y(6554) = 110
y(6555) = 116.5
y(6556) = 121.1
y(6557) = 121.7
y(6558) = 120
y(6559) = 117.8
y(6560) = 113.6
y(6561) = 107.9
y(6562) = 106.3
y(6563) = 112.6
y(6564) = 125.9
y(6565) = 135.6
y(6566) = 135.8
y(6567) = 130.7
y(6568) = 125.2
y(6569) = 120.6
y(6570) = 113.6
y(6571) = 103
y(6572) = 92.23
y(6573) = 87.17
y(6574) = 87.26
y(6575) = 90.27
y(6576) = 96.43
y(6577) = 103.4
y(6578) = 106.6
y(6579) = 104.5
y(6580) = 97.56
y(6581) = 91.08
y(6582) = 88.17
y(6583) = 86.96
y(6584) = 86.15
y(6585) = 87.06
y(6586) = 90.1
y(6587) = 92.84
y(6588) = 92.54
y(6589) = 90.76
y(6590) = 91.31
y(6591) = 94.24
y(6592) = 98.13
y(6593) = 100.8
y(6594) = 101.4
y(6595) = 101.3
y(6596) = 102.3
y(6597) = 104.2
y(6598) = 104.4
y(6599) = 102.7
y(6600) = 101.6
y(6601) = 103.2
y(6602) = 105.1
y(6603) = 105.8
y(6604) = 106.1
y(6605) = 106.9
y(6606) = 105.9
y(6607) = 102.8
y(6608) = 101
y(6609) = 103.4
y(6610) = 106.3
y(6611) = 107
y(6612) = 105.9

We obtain 1.0 angstrom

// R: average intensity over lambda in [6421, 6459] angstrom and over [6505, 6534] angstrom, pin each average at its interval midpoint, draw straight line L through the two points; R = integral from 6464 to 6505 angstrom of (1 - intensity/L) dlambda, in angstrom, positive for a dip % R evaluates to -1.4 angstrom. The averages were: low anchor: 97.7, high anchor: 94.9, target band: 99.3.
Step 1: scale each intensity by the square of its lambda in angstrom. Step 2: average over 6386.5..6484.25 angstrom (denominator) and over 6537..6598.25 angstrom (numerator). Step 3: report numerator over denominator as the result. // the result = 1.11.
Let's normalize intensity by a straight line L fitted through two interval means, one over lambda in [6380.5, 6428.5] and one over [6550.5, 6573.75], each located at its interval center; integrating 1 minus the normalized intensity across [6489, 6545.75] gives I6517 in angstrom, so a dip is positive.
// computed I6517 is 5.4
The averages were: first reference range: 93.3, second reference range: 114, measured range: 97.6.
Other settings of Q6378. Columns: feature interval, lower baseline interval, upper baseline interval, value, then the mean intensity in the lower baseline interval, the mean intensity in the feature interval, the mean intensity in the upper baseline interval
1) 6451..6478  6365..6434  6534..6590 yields -0.9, 94.7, 101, 103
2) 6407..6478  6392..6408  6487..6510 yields 2.2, 97.2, 95.9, 101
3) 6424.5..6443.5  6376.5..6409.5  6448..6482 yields 1.4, 95.2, 91.3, 101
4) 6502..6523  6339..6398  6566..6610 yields 0.4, 96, 97.3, 101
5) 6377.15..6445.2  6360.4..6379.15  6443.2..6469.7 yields 5.9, 102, 93.3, 103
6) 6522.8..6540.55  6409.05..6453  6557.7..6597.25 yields 1.3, 93.7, 93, 103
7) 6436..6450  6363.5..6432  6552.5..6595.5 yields 0.2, 94.7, 96.1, 105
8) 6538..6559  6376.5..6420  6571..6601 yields -1.8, 93.9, 103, 95.9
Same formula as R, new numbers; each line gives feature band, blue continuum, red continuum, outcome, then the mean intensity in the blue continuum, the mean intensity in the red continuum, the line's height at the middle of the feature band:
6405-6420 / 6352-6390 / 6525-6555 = 1.5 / 100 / 96.7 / 99.4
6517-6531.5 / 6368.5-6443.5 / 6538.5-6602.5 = 0.5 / 93.5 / 103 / 100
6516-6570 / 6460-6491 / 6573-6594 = -5.0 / 96.3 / 93.8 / 94.8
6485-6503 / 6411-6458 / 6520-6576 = -0.6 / 95.5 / 103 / 99.4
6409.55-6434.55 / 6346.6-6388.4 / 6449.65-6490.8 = 1.9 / 98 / 99.8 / 99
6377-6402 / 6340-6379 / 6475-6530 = 0.6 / 97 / 99.1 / 97.4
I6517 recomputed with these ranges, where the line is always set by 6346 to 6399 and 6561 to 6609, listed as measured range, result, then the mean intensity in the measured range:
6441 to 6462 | -1.6 angstrom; 107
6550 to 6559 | -0.8 angstrom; 111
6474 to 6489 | 0.3 angstrom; 98.2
